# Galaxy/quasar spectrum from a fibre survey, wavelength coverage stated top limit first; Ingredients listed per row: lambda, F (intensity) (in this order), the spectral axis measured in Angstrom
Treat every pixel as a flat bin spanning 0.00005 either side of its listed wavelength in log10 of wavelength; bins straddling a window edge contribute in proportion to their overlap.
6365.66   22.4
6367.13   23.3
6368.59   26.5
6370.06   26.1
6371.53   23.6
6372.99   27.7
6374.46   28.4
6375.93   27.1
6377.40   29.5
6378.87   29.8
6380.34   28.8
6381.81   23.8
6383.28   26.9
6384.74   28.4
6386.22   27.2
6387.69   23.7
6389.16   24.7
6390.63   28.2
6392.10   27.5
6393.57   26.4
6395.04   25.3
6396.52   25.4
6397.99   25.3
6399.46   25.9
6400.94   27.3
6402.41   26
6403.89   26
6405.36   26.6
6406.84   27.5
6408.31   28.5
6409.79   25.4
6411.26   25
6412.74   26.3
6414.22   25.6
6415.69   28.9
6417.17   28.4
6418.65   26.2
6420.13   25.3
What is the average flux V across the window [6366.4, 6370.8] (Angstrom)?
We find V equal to 25.3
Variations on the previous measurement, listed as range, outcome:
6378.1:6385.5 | 27.5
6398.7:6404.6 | 26.3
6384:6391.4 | 26.5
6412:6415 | 26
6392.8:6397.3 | 25.7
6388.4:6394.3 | 26.7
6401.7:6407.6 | 26.5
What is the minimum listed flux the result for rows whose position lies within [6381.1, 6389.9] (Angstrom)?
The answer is 23.7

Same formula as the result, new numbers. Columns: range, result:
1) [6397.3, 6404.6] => 25.3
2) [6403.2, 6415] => 25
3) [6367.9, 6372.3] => 23.6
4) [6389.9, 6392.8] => 27.5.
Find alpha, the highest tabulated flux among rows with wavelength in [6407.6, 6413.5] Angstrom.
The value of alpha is 28.5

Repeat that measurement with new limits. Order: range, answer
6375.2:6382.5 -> 29.8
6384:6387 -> 28.4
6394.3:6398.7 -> 25.4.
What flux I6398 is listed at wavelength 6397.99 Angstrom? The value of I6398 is 25.3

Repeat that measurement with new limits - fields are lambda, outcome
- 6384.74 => 28.4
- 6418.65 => 26.2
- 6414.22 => 25.6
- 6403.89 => 26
